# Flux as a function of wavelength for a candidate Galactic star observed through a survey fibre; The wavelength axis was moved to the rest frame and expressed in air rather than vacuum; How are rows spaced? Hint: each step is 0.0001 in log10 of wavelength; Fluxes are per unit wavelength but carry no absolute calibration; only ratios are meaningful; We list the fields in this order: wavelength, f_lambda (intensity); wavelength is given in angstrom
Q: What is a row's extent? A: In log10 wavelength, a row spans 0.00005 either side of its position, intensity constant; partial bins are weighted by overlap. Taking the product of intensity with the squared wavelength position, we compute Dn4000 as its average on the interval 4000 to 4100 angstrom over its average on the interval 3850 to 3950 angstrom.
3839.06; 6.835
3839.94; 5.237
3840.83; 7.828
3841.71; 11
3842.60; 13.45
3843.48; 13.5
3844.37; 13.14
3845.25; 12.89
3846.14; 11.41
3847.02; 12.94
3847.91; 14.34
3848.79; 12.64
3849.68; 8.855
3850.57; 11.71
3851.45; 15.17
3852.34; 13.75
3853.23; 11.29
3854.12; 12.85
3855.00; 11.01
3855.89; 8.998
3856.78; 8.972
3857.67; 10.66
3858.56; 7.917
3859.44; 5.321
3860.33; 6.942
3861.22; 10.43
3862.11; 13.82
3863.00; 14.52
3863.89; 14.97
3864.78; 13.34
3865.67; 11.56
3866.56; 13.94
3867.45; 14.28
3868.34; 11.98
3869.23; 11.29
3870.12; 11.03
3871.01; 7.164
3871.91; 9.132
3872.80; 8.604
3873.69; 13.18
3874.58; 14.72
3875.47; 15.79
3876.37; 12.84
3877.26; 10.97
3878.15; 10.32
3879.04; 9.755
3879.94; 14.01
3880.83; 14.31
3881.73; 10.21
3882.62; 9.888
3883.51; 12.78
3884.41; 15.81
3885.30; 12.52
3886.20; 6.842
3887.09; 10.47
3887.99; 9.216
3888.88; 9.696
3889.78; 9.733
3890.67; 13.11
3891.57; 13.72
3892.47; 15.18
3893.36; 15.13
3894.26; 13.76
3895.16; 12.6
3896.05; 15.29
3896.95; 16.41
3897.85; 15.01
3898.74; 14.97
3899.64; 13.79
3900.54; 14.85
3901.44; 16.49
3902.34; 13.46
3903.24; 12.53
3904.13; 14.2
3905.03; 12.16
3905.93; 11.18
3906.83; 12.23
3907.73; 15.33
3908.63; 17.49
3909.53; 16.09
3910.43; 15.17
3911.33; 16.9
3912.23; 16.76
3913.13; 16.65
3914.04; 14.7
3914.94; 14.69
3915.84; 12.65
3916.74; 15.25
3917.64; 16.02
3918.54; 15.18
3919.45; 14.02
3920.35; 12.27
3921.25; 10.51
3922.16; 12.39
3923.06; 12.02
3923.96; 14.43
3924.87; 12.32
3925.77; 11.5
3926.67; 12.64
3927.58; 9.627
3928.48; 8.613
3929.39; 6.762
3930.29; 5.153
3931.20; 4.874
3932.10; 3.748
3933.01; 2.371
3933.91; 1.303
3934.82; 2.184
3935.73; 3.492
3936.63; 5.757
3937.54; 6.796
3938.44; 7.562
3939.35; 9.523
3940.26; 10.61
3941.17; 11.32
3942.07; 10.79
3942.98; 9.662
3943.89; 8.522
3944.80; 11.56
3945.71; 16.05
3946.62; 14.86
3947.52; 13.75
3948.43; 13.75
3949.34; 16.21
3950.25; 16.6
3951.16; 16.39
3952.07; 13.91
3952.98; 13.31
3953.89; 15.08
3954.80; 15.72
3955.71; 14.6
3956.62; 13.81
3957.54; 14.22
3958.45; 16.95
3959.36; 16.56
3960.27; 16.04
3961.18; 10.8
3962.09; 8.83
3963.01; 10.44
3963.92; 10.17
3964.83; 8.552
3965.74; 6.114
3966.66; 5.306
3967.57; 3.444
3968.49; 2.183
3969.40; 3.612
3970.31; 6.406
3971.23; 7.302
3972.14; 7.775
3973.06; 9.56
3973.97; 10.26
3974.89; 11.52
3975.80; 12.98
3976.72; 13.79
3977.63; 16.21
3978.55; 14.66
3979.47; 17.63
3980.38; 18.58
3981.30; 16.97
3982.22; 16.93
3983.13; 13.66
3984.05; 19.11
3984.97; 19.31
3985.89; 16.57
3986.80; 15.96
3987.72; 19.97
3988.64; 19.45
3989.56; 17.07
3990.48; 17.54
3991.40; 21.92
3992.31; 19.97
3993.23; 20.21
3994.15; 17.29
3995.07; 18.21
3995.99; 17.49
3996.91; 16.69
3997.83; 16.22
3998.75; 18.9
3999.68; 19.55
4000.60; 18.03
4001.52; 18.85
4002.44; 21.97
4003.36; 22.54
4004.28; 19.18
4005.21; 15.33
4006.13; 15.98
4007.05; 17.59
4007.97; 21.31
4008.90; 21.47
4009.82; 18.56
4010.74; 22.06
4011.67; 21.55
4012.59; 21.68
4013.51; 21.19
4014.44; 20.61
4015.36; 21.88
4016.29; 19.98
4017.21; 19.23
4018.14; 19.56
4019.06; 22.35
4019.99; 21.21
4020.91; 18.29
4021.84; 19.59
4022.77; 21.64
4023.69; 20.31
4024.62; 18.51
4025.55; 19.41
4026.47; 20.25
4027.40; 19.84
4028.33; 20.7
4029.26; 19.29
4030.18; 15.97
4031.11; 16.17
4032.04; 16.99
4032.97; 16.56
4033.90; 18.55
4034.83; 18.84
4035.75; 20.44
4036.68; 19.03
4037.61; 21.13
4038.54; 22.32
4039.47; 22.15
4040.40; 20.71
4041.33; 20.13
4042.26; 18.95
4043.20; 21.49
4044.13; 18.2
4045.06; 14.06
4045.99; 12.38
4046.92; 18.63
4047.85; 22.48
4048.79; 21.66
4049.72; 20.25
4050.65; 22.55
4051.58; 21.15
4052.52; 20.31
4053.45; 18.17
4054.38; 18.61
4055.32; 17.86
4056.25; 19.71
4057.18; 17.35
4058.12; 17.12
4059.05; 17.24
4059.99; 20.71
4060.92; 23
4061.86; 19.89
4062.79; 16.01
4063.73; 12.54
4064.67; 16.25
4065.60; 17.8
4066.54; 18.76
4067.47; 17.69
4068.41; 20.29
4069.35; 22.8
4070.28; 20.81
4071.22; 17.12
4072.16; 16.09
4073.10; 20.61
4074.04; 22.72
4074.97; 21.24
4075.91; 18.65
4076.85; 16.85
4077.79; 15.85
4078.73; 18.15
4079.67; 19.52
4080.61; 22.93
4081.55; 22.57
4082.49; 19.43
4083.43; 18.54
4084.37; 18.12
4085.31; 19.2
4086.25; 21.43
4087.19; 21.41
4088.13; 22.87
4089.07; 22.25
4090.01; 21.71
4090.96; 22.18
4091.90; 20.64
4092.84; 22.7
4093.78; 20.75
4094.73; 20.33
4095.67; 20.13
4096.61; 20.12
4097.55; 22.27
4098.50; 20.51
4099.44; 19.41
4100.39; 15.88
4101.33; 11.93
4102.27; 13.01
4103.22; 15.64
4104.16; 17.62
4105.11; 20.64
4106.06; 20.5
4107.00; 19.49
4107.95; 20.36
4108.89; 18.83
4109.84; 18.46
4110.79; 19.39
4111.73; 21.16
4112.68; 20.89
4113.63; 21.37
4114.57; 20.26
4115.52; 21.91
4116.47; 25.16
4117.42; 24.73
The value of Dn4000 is 1.79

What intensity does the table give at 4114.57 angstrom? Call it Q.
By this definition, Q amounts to 20.26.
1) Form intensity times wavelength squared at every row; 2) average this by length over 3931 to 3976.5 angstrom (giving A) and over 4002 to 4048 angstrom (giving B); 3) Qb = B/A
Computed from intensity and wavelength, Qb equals 2.0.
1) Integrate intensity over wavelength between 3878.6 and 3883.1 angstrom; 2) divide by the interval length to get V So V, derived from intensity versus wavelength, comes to 11.6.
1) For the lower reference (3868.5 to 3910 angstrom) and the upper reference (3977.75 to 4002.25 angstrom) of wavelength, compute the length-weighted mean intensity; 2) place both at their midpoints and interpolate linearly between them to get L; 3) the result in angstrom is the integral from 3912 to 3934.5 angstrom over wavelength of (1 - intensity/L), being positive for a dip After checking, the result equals 5.4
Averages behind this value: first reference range 12.7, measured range 10.9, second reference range 18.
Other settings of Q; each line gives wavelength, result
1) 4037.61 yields 21.13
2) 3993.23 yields 20.21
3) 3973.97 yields 10.26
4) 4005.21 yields 15.33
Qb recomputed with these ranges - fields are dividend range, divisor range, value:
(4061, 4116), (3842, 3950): 1.81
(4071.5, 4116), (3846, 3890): 1.92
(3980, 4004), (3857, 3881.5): 1.70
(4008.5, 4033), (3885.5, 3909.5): 1.59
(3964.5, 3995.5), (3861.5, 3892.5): 1.21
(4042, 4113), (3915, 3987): 1.79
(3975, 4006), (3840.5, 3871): 1.63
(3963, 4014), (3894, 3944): 1.40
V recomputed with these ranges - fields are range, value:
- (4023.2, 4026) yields 19.4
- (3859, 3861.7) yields 7.65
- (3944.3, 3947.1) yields 14.1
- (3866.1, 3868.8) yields 13.4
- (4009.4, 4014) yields 21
